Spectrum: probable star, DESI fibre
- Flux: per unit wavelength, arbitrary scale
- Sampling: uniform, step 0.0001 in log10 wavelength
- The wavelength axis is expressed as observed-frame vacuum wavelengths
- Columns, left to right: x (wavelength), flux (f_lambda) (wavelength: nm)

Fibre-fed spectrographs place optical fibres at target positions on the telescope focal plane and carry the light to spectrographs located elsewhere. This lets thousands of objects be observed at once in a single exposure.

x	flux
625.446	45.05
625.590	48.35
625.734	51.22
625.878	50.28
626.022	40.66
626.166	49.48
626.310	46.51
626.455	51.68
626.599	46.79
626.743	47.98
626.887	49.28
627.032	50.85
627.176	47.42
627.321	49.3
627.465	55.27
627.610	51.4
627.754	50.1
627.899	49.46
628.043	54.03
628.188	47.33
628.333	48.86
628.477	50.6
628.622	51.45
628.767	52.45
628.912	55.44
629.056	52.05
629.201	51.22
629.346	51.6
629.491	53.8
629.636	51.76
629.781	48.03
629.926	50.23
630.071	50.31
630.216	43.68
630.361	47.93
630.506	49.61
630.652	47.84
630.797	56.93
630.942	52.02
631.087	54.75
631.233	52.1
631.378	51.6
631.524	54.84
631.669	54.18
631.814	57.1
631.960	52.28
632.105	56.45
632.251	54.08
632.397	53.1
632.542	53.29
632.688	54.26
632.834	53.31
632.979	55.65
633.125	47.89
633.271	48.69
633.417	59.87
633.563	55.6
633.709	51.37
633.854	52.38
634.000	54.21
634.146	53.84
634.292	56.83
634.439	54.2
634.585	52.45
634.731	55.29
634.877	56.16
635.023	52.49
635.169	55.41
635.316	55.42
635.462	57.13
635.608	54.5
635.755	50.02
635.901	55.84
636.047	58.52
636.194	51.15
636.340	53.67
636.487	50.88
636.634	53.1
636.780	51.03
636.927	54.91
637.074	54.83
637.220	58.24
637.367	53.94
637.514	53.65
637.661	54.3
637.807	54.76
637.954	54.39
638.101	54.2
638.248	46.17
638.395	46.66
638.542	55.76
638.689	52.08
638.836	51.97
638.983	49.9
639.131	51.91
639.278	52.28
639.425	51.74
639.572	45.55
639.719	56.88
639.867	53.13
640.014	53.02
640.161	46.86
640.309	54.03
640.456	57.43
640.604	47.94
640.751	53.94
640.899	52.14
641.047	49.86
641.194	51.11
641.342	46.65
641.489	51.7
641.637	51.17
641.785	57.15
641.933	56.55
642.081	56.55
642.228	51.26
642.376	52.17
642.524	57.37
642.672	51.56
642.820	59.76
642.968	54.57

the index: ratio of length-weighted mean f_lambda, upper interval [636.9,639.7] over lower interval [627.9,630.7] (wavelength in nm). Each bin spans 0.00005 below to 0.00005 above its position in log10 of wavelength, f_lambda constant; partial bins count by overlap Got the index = 1.04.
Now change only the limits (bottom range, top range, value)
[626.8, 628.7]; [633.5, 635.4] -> 1.08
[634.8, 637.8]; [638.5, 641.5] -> 0.95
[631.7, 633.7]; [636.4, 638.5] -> 0.98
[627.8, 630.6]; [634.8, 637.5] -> 1.08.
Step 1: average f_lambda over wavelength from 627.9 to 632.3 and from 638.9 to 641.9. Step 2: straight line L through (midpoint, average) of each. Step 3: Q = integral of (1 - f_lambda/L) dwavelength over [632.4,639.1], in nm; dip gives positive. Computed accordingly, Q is -0.23 nm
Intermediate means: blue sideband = 51.8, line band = 53.5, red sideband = 51.8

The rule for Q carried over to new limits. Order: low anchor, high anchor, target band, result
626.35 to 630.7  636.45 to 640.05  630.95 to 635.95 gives -0.25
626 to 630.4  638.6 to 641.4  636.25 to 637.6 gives -0.07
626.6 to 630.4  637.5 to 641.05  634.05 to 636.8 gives -0.14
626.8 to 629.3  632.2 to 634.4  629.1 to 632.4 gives 0.02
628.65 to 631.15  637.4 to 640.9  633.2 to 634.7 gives -0.07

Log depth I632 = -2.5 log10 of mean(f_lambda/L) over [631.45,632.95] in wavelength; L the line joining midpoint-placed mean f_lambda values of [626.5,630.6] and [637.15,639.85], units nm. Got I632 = -0.07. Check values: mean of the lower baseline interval 50.3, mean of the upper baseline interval 52.5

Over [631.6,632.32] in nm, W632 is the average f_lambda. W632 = 54.8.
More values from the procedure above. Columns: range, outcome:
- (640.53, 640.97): 51.3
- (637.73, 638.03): 54.7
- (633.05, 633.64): 52.9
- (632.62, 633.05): 54.5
